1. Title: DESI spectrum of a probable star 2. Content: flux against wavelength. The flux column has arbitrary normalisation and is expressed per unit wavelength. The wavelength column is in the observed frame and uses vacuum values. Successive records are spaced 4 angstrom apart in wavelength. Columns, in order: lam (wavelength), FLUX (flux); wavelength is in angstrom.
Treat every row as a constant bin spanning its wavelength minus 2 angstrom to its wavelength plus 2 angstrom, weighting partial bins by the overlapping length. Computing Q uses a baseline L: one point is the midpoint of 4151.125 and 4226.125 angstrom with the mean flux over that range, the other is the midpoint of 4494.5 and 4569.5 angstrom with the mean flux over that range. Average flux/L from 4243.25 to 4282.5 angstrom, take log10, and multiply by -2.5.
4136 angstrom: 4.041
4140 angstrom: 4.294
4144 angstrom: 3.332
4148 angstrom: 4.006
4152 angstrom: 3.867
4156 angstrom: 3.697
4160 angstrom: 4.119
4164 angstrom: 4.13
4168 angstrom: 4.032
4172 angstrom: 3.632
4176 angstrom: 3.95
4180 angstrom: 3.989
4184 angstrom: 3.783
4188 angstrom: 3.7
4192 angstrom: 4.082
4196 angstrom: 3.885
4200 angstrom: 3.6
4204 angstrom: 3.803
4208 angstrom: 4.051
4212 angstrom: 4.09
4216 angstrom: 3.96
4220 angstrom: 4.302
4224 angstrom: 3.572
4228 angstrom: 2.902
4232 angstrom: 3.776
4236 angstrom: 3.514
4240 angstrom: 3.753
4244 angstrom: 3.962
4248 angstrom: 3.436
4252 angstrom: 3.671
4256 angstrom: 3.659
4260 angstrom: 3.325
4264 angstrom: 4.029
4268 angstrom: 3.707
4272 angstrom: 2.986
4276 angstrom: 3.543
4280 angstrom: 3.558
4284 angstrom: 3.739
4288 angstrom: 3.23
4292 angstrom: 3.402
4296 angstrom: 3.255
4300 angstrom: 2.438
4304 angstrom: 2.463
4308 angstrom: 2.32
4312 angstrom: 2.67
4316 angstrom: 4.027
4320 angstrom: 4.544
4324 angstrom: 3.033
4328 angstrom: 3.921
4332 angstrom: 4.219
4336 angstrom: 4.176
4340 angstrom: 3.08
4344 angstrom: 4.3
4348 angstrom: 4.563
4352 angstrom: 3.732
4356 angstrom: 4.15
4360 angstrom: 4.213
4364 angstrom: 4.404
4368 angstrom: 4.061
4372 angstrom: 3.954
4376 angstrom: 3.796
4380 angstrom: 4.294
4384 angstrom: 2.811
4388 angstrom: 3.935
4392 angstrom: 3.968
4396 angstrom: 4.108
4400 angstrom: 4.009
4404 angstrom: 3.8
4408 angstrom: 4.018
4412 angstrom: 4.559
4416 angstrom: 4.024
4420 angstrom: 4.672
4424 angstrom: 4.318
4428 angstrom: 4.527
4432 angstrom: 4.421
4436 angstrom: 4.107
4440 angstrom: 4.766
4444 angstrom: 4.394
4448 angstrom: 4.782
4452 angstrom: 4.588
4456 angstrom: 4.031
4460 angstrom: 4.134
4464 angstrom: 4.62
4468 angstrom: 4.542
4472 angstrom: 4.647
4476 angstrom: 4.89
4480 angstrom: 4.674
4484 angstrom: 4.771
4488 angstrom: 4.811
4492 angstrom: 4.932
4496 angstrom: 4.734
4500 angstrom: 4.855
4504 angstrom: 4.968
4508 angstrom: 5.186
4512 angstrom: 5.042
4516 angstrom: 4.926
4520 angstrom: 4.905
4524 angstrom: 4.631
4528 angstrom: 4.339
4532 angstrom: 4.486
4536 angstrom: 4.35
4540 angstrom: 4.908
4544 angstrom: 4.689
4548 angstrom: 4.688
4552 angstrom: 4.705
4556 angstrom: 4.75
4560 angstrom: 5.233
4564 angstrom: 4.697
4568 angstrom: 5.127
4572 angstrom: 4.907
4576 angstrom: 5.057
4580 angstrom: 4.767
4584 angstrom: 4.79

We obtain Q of 0.15 mag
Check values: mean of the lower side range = 3.91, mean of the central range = 3.58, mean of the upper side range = 4.8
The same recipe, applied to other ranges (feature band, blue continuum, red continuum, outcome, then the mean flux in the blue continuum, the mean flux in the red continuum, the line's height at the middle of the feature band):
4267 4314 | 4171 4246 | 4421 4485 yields 0.29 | 3.81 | 4.51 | 4.04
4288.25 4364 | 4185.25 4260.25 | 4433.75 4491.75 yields 0.14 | 3.75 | 4.56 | 4.1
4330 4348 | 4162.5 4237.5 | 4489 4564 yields 0.06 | 3.83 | 4.79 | 4.24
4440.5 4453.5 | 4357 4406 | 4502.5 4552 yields -0.07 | 3.95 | 4.76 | 4.31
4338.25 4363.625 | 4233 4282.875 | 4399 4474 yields -0.01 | 3.6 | 4.37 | 4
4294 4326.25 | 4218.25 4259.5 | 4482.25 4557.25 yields 0.26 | 3.64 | 4.77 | 3.93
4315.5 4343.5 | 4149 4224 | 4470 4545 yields 0.11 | 3.92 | 4.78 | 4.3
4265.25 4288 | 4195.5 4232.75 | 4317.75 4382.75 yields 0.12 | 3.79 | 4.01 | 3.89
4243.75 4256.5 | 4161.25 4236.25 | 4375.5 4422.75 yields 0.07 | 3.84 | 4.01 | 3.88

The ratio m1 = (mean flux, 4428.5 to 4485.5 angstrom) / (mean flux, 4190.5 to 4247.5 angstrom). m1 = 1.19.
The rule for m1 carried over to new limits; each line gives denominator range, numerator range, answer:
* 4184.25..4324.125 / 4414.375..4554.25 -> 1.30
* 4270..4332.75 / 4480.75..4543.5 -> 1.44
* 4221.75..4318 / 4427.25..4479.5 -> 1.33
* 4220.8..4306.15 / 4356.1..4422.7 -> 1.18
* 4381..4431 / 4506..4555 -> 1.16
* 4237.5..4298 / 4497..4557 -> 1.34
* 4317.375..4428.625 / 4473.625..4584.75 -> 1.19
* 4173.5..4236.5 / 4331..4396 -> 1.04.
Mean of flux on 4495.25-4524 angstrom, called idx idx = 4.93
